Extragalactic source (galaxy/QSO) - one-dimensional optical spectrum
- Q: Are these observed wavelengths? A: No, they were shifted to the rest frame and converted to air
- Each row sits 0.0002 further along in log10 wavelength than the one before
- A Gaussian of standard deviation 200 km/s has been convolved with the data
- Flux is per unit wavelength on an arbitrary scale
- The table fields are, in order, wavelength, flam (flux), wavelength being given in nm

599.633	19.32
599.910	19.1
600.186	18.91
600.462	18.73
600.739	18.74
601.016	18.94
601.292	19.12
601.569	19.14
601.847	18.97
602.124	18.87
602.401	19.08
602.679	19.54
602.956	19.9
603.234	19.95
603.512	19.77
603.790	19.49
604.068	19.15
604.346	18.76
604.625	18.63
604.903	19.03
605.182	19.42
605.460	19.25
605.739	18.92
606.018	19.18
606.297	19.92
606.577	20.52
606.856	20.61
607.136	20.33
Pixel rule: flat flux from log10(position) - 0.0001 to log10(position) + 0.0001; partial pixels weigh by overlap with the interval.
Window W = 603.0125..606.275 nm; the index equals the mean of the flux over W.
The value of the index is 19.3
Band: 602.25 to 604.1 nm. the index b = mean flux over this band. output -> 19.6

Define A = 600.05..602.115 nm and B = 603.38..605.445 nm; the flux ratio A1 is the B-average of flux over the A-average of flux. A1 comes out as 1.0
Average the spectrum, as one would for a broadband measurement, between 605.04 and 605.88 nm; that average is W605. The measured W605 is 19.2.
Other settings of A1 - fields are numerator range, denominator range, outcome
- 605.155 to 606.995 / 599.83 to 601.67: 1.04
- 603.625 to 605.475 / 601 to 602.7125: 1.00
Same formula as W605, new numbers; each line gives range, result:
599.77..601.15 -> 18.9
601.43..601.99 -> 19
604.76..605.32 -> 19.2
